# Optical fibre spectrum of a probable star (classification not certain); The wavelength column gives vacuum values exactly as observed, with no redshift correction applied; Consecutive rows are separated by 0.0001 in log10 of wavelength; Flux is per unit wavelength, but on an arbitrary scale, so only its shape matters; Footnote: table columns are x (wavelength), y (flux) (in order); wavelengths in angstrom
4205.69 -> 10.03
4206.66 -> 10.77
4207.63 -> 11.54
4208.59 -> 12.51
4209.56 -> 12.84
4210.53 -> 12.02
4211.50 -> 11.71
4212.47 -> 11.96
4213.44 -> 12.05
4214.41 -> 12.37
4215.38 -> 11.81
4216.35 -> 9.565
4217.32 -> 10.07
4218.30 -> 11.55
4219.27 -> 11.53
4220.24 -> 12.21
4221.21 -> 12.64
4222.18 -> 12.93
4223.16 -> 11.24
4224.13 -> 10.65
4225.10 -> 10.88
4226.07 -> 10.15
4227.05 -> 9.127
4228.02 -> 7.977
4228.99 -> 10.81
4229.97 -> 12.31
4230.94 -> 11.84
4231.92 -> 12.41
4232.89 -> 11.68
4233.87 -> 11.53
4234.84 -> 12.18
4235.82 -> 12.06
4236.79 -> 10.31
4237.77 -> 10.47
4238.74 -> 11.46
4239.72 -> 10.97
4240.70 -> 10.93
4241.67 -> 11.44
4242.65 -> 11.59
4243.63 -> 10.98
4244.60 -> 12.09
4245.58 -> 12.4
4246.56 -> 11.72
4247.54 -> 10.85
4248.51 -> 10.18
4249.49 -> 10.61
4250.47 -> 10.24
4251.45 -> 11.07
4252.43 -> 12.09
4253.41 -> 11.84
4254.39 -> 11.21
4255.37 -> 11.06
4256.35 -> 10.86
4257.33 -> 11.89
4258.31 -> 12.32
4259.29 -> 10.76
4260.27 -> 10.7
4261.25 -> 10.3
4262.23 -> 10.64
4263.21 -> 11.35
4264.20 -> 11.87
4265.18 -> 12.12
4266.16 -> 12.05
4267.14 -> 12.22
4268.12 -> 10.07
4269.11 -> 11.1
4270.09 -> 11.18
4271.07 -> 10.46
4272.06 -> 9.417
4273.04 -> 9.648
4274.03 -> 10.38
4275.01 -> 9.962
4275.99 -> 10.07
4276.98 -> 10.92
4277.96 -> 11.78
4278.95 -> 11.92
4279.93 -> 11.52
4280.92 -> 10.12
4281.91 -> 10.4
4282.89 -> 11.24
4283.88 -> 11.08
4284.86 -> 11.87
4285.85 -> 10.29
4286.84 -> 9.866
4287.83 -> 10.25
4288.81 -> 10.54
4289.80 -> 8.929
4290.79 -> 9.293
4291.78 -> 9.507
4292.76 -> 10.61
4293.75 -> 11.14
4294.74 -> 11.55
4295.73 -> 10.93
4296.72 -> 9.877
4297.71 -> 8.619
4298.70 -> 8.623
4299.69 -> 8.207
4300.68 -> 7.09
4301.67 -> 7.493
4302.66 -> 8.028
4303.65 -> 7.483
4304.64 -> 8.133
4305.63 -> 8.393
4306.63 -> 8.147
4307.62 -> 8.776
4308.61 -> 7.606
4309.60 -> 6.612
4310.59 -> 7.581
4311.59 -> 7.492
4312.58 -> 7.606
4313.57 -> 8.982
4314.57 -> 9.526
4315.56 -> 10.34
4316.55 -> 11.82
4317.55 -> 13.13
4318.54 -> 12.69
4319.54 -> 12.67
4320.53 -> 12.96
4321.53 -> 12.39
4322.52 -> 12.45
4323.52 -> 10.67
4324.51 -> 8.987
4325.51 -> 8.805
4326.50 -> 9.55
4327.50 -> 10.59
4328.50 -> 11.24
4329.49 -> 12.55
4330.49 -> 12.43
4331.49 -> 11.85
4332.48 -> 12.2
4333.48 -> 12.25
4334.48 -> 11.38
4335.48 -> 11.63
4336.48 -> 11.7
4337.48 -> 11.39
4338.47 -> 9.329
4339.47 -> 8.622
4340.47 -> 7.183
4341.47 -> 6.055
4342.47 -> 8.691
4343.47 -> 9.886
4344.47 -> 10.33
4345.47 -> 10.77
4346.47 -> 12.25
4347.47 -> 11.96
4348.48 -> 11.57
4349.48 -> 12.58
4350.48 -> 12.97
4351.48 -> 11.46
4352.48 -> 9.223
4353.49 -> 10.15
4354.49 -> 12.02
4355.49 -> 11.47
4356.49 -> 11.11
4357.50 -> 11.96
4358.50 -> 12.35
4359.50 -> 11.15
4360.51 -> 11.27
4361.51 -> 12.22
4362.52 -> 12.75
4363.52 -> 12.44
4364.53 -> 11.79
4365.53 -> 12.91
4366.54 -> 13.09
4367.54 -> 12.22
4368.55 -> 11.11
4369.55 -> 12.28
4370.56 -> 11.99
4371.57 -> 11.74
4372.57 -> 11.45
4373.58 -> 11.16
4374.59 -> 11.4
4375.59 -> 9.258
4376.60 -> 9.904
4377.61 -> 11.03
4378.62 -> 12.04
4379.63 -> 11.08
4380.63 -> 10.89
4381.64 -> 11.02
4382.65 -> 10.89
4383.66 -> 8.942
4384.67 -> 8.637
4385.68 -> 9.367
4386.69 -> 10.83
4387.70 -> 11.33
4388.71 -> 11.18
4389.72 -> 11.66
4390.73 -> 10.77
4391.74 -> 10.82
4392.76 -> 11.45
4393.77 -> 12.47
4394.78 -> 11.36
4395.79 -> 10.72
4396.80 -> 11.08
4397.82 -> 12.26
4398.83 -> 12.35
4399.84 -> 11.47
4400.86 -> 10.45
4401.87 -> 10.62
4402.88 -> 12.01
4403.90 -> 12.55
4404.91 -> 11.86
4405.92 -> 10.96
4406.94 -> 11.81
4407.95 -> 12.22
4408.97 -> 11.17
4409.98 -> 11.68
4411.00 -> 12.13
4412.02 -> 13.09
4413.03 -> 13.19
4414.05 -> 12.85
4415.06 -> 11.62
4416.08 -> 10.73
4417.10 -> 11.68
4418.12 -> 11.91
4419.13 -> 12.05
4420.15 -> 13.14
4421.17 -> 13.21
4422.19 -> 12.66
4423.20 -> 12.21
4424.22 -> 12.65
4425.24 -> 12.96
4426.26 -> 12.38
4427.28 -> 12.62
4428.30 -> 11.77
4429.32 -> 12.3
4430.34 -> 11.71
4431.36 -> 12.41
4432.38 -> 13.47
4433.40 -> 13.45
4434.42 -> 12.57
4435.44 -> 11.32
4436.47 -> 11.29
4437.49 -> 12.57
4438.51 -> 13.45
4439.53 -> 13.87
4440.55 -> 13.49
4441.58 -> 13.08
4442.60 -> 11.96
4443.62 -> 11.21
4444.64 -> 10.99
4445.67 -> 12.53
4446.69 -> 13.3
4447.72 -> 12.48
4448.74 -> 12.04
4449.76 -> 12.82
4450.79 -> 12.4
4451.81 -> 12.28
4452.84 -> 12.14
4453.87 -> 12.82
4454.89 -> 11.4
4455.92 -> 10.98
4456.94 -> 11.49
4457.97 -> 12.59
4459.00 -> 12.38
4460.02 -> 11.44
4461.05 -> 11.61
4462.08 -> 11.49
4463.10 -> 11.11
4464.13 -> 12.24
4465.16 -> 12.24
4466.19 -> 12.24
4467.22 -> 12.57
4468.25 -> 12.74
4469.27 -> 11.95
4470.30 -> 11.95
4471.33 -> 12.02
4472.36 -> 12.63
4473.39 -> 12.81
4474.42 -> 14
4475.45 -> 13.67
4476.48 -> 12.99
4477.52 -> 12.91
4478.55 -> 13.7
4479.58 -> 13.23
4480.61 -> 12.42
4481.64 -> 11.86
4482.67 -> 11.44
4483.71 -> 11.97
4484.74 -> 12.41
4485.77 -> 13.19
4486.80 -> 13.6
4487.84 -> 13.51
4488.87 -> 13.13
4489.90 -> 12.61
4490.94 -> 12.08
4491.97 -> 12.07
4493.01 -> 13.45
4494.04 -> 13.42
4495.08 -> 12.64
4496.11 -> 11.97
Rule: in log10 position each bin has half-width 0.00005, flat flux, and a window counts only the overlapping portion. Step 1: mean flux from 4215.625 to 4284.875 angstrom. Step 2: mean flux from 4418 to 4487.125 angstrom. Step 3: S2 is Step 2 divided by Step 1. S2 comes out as 1.12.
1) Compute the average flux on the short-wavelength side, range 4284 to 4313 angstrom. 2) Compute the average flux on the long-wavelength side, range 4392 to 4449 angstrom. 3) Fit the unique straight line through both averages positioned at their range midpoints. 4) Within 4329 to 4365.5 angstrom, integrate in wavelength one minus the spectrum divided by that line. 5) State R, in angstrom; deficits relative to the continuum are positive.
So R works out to -3.2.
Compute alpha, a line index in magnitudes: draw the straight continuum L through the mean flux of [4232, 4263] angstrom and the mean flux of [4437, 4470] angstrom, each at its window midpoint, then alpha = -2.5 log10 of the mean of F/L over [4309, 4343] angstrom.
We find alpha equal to 0.12 mag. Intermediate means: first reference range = 11.3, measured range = 10.4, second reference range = 12.2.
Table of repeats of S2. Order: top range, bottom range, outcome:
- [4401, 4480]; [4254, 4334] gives 1.19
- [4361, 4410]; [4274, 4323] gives 1.14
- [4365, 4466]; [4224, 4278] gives 1.07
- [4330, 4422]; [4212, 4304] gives 1.05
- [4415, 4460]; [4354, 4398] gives 1.09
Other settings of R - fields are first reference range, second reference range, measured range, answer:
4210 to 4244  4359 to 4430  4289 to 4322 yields 5.7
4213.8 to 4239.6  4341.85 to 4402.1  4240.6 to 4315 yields 6.7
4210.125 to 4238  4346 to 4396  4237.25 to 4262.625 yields 0.3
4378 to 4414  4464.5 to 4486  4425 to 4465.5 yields -0.5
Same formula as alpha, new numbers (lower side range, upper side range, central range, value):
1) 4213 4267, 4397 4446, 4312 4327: 0.08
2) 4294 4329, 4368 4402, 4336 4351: -0.01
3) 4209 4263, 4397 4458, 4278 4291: 0.09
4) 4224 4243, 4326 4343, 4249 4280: -0.02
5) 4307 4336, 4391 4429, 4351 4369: -0.05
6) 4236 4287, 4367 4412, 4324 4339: 0.01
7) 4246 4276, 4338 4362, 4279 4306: 0.12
